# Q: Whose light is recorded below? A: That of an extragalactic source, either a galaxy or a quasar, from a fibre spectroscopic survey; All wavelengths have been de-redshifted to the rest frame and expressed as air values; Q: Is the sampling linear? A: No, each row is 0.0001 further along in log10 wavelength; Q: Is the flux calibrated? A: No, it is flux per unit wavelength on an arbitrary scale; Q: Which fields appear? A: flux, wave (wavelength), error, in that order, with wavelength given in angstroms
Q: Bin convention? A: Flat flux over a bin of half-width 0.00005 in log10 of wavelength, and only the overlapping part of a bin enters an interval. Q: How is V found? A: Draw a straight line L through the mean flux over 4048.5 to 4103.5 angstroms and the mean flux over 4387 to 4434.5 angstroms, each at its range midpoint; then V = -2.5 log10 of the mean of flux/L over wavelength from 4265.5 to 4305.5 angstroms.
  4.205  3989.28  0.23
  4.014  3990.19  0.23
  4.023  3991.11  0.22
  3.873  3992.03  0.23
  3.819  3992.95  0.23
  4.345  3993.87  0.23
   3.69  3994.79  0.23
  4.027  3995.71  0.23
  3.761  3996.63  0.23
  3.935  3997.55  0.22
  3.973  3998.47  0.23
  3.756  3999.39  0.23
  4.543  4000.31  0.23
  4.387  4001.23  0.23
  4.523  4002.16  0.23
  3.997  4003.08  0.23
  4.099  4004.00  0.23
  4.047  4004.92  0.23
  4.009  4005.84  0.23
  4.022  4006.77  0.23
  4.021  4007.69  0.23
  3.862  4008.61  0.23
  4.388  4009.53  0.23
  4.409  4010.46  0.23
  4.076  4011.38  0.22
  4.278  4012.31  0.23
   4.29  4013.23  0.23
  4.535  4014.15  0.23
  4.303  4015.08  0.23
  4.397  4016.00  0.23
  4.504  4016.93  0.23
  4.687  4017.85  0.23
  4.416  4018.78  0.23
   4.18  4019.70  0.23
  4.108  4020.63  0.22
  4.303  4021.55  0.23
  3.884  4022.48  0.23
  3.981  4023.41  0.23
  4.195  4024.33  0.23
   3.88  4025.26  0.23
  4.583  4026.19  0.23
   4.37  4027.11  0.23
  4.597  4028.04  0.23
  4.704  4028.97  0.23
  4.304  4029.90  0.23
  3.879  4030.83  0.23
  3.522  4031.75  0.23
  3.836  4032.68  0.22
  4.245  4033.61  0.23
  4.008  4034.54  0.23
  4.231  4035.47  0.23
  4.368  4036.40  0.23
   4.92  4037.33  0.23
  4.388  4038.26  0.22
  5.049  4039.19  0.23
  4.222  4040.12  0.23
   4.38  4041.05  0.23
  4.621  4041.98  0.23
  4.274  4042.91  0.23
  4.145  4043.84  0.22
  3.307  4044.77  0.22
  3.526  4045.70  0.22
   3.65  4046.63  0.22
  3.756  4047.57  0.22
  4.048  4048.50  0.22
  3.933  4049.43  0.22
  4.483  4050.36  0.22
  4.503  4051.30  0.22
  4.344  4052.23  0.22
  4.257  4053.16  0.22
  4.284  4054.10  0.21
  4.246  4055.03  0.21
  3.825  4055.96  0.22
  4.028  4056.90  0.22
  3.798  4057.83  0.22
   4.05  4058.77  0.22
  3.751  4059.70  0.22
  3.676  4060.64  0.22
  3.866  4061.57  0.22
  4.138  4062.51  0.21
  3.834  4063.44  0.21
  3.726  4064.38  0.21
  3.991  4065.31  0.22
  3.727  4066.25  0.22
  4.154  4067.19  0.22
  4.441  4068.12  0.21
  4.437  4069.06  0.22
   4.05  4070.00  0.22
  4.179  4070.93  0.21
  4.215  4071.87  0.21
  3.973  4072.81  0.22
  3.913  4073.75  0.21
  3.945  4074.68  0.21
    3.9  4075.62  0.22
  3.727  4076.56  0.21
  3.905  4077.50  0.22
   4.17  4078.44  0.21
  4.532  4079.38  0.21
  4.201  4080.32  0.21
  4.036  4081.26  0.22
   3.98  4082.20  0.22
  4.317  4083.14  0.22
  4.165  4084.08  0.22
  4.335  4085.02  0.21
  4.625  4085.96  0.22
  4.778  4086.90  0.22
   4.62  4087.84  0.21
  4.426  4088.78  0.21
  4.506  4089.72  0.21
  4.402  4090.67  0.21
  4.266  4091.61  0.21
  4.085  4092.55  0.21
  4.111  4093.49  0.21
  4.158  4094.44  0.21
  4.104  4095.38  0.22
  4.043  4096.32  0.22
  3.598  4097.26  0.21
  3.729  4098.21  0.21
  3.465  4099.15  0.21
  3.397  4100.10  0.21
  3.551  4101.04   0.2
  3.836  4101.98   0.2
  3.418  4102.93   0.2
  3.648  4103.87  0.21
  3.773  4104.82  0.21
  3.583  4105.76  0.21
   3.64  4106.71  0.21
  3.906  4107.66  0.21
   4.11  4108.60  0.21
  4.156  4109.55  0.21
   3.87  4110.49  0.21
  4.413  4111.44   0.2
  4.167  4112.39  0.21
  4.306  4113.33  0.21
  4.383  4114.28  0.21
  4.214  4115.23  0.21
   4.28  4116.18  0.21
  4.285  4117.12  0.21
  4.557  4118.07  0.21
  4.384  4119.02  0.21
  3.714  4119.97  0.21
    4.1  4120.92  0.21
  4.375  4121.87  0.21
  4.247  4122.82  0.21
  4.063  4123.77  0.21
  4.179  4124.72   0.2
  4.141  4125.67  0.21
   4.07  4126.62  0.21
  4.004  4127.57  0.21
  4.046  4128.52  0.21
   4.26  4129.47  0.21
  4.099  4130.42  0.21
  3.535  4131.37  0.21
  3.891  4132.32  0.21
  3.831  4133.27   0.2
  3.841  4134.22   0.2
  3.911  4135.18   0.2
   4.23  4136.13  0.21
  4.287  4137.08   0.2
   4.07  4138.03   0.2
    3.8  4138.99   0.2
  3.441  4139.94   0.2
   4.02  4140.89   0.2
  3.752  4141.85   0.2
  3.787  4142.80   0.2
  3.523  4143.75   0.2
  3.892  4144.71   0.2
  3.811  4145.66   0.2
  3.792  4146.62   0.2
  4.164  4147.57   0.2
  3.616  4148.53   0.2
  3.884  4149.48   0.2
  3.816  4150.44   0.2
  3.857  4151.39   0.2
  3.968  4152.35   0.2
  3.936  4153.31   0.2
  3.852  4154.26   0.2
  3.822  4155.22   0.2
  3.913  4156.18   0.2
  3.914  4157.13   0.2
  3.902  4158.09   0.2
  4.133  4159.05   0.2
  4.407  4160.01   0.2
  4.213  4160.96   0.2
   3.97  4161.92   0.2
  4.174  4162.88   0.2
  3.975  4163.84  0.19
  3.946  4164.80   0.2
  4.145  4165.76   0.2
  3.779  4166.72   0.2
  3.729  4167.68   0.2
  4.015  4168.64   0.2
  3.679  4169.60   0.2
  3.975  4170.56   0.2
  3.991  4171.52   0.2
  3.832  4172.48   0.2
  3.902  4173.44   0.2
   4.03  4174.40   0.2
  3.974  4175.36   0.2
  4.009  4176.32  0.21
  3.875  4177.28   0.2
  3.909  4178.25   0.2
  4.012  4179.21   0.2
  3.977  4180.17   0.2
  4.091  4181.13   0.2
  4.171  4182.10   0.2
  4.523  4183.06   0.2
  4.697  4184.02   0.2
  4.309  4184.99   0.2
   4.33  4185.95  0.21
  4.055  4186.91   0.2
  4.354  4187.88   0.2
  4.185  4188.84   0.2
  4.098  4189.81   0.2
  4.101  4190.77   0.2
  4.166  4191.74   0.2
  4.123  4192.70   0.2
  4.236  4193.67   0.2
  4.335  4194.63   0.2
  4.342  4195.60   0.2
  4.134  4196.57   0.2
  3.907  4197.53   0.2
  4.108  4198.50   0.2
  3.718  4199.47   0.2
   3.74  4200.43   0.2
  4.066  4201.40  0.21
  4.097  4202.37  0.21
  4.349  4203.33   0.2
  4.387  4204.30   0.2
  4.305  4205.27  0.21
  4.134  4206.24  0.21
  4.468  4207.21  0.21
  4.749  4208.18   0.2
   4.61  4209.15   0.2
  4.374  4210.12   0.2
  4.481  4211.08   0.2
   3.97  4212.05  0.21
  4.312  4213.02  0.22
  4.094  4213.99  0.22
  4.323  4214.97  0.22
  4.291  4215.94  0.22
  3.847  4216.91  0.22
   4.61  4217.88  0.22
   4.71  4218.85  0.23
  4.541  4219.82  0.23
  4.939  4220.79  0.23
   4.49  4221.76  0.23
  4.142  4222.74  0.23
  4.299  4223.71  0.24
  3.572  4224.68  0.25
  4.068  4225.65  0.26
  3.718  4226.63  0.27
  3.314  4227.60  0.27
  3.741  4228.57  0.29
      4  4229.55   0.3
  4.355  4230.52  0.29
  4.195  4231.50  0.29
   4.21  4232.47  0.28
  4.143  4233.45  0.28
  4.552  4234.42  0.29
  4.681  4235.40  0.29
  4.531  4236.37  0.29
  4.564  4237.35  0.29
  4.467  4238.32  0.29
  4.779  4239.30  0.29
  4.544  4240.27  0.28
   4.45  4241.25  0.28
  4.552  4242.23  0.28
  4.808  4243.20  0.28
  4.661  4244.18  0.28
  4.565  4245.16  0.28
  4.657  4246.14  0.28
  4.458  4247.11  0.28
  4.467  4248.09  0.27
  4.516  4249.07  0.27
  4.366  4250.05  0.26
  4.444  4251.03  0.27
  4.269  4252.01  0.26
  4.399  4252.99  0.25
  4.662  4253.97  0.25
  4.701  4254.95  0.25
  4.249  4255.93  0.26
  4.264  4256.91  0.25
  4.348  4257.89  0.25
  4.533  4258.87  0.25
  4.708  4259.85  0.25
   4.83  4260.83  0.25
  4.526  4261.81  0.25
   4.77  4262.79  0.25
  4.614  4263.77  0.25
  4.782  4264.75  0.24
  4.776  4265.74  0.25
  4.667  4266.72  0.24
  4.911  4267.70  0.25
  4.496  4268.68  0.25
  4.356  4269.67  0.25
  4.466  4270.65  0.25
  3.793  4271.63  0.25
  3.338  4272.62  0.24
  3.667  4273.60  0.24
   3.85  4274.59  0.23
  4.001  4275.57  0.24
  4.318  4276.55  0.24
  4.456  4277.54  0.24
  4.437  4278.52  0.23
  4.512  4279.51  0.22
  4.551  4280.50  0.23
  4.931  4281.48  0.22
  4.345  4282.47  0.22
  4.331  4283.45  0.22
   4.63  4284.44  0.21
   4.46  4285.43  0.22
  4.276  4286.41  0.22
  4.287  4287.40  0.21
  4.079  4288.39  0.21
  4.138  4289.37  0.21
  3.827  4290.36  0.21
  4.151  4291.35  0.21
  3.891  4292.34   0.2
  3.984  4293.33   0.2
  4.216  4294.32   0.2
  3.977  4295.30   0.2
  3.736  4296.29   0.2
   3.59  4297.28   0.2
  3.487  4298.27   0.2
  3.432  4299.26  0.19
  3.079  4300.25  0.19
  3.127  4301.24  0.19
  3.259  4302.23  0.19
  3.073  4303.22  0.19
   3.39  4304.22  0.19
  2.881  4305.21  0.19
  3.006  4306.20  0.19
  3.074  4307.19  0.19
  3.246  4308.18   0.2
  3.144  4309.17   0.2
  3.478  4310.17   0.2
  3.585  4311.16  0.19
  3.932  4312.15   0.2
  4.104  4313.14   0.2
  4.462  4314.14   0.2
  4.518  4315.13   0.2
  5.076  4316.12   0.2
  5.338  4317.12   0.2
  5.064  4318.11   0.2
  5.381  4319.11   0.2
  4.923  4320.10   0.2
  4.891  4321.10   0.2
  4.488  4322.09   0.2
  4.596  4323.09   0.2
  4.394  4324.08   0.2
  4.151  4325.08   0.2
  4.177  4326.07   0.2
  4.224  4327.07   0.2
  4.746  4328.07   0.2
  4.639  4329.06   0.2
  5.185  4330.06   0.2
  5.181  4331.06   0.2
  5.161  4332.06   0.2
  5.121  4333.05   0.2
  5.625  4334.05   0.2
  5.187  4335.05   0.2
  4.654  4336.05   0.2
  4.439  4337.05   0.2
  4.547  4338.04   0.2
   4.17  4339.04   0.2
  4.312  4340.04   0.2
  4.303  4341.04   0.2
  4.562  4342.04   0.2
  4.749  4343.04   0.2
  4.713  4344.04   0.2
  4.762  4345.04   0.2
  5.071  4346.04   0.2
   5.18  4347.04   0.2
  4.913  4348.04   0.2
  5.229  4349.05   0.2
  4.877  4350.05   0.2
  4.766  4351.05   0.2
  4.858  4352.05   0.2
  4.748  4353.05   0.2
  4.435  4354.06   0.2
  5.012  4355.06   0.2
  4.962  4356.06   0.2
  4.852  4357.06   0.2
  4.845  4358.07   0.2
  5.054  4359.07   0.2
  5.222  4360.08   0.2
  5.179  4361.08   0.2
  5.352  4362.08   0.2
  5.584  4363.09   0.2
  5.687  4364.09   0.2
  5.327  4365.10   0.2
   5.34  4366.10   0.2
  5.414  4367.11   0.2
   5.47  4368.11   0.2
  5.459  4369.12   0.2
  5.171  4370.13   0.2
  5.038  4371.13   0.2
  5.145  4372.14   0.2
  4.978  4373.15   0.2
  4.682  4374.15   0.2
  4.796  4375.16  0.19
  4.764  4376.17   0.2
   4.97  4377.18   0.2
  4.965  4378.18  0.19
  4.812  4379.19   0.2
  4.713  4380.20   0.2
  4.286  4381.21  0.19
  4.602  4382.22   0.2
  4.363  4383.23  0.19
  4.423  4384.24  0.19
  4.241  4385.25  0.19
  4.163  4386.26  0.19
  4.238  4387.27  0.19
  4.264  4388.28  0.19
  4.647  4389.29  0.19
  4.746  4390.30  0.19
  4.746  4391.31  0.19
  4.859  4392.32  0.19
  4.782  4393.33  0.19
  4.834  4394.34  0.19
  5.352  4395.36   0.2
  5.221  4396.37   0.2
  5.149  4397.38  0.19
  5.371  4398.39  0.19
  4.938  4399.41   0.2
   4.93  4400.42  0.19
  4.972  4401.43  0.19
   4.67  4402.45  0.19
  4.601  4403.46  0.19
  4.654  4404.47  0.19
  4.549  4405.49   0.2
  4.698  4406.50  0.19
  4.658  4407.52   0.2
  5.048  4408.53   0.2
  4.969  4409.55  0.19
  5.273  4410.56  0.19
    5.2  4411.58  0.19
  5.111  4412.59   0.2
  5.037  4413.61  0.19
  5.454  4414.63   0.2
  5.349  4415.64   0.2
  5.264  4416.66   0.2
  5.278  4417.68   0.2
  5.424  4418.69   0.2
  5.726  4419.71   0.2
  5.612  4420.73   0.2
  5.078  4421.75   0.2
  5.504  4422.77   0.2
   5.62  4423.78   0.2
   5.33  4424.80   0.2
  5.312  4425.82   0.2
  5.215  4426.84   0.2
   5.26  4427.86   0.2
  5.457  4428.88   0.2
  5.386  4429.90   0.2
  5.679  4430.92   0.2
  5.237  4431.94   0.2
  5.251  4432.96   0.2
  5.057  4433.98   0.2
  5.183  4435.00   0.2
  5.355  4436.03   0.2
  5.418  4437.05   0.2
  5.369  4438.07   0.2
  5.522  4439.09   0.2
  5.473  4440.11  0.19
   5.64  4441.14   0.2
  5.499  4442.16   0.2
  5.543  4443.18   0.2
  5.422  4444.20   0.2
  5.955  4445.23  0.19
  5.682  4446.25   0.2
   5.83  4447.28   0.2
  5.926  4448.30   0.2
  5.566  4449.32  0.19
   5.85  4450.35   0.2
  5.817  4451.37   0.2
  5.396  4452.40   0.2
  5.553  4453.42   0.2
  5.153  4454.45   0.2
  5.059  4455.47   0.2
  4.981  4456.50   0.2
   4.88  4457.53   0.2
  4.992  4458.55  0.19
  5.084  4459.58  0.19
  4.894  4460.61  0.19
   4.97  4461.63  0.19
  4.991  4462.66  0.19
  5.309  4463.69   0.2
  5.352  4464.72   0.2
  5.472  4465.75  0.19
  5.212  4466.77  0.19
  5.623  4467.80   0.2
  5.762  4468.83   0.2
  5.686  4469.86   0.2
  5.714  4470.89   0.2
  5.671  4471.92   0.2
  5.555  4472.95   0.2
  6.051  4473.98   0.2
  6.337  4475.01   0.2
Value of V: 0.17 mag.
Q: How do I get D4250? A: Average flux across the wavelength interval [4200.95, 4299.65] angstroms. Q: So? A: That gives 4.32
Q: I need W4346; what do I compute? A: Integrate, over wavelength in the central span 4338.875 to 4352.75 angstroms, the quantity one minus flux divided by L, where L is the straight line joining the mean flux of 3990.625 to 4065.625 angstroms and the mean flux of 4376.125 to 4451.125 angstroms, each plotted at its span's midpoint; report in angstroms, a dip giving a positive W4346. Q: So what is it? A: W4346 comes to 0.5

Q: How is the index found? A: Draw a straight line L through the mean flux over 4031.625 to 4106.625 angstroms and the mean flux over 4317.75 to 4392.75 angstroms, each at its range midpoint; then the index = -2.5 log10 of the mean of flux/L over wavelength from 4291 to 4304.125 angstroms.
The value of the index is 0.28 mag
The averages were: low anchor 4.07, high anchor 4.84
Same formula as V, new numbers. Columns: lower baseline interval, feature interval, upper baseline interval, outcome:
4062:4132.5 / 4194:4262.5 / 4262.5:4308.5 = -0.08 mag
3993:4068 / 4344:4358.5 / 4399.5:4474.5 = 0.04 mag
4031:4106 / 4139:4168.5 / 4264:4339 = 0.06 mag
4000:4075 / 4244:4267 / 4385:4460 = 0.05 mag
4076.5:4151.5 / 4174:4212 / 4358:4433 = 0.03 mag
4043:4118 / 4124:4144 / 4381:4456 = 0.07 mag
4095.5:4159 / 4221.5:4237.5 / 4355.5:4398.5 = 0.05 mag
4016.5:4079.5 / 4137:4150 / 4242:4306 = 0.09 mag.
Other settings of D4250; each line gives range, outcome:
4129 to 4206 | 4.01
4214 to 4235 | 4.19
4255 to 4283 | 4.42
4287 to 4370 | 4.49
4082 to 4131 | 4.09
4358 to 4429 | 5.02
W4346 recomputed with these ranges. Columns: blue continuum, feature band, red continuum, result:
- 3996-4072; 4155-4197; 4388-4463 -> 4.25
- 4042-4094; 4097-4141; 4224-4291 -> 2.10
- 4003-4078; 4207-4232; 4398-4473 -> 2.30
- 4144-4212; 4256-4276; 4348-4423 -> 0.32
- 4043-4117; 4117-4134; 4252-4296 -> 0.09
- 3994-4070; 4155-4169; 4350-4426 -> 1.41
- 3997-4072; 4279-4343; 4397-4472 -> 9.23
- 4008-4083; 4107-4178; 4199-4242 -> 3.65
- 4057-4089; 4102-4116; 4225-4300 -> 0.57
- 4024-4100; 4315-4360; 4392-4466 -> 1.50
